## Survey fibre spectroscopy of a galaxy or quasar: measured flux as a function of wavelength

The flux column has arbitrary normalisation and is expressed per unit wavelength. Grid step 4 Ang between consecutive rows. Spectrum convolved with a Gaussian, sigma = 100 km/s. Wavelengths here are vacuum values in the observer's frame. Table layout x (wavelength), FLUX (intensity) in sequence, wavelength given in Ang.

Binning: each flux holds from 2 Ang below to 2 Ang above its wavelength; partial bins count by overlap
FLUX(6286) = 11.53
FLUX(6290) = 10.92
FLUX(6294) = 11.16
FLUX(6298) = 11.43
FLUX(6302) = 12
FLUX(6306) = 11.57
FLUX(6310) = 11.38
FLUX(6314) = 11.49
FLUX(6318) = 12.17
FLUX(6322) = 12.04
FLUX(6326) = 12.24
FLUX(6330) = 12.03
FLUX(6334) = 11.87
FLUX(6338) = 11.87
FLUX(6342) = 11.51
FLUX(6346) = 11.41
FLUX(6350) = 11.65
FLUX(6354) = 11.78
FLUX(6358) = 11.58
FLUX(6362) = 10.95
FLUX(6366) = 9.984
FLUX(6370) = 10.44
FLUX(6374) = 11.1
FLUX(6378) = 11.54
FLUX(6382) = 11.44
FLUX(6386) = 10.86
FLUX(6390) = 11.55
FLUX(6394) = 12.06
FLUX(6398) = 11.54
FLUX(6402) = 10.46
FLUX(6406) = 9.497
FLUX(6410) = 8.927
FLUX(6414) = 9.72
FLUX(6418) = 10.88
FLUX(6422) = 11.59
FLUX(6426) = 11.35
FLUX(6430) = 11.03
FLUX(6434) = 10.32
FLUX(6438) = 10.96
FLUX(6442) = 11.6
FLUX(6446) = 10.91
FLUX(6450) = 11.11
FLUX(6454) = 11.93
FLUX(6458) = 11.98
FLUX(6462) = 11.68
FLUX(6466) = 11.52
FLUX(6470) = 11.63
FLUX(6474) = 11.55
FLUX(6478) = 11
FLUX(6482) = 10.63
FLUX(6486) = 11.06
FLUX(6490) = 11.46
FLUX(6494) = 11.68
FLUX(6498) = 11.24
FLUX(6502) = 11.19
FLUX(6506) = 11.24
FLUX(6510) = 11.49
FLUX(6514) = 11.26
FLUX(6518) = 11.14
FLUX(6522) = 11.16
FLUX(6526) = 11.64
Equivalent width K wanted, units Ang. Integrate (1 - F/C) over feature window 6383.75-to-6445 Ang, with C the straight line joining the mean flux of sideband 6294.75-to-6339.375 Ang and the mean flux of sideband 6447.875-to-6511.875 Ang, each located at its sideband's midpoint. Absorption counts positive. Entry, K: 3.9 Ang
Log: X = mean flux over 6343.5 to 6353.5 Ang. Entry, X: 11.6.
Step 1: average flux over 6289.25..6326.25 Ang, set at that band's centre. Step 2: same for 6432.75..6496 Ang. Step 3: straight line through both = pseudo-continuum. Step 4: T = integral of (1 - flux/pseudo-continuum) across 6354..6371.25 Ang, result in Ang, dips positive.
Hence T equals 0.98 Ang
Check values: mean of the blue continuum 11.6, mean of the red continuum 11.3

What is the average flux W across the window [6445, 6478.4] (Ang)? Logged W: 11.5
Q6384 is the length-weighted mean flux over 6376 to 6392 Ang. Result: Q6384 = 11.3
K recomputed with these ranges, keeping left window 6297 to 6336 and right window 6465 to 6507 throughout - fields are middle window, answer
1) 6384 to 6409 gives 1.4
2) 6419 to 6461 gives 0.6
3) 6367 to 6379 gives 0.8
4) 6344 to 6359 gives 0.1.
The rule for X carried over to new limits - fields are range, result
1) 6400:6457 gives 10.8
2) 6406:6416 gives 9.36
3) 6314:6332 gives 12.1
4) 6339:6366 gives 11.4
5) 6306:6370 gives 11.6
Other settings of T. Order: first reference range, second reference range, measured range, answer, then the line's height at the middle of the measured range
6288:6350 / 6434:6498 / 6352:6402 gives 1.46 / 11.5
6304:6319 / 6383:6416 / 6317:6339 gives -1.18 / 11.4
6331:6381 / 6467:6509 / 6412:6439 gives 1.12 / 11.3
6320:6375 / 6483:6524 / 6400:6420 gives 2.62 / 11.4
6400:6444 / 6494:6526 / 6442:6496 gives -2.19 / 11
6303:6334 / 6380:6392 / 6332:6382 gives 0.94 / 11.5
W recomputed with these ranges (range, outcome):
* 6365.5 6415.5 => 10.7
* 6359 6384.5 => 10.9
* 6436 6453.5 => 11.2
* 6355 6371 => 10.8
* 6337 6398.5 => 11.3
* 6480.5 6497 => 11.2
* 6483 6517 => 11.3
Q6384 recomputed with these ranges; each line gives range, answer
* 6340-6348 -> 11.5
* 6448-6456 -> 11.5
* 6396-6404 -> 11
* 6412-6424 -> 10.7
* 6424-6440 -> 10.9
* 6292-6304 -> 11.5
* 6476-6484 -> 10.8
